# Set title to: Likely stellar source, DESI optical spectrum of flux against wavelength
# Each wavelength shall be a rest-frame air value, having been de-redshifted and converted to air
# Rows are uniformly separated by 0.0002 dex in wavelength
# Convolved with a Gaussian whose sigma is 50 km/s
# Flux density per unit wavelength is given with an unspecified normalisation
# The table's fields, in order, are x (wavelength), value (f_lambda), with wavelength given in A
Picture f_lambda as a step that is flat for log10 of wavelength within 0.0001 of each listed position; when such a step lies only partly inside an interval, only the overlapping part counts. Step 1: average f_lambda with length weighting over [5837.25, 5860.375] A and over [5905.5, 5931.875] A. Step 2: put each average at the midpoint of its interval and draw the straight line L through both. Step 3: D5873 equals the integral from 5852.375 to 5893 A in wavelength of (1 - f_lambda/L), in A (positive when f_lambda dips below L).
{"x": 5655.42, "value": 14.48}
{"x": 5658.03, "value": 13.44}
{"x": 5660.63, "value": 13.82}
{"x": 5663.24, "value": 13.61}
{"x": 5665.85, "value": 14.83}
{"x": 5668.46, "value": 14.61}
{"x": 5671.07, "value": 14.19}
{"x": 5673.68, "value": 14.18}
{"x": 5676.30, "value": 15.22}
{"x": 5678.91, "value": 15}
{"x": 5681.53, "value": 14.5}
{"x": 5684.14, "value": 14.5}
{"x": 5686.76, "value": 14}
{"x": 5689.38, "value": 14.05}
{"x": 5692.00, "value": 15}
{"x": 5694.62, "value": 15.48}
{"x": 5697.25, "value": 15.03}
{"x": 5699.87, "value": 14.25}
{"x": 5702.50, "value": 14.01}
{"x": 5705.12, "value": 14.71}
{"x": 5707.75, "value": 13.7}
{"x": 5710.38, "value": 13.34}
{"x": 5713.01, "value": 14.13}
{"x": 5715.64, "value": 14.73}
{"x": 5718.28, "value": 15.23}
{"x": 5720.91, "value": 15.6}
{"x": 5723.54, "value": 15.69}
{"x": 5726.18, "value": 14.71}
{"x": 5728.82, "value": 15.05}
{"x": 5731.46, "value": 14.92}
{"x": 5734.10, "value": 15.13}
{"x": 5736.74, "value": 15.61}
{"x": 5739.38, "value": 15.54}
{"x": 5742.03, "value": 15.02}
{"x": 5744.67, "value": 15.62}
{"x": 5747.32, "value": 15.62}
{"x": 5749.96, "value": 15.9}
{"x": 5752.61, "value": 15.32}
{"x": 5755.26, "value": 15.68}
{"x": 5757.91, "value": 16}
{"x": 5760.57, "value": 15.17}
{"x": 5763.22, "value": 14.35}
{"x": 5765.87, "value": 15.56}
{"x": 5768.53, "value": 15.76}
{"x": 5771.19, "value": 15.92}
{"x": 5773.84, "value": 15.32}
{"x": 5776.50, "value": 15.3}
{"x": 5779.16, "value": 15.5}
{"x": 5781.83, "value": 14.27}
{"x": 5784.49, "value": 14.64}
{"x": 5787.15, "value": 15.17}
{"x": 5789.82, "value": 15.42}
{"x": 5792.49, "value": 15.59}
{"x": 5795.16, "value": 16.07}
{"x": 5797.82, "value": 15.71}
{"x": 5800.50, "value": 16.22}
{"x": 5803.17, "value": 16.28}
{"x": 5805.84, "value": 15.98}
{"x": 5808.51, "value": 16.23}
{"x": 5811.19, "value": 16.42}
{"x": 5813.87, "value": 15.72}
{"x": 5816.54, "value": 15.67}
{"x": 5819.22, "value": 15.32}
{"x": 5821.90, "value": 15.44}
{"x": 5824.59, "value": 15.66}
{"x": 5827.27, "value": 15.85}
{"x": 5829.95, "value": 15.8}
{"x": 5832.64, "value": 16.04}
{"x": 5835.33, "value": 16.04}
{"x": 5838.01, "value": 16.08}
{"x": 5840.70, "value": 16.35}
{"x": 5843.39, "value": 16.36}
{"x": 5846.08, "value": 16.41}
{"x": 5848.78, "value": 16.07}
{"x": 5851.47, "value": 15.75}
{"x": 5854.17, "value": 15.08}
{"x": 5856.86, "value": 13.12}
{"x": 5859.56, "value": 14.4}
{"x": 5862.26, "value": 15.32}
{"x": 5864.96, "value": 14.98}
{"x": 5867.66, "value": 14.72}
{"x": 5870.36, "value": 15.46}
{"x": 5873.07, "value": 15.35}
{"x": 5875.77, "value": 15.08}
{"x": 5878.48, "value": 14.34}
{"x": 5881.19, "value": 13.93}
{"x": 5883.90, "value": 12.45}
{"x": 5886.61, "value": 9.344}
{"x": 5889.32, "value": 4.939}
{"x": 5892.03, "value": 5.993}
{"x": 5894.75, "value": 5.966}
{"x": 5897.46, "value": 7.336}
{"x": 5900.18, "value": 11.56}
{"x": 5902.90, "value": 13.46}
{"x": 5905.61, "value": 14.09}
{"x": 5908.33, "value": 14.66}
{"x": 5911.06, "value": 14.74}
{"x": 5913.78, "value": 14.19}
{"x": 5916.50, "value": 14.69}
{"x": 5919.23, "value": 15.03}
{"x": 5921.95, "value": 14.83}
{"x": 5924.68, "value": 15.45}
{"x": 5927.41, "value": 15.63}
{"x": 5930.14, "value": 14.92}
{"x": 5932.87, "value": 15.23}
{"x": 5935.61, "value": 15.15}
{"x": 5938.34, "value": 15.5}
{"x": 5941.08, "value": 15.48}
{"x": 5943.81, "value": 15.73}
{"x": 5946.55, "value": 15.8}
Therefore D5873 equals 6.0 A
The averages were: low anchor 15.5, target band 13.1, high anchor 14.9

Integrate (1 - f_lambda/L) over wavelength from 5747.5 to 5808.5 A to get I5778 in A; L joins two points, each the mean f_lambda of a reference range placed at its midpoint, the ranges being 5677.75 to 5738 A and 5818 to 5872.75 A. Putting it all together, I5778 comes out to -1.64 A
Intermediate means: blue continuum 14.7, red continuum 15.5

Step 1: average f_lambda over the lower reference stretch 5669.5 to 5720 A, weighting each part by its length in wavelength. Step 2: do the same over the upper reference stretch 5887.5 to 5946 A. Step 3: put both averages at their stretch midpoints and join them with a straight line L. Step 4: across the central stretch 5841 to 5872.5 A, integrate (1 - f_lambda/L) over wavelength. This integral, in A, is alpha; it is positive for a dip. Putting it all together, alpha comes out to -4.2 A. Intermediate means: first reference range 14.5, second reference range 13.1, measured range 15.3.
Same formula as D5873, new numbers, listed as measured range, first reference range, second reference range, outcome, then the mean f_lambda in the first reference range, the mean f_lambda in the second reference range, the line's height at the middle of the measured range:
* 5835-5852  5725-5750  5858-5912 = -3.8 A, 15.3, 12.4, 13.2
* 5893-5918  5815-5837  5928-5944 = 5.2 A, 15.7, 15.3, 15.4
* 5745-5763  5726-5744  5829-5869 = -0.4 A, 15.2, 15.5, 15.2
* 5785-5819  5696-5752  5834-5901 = -4.3 A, 14.9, 13.3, 14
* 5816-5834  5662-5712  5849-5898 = -3.6 A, 14.4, 12.6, 13.1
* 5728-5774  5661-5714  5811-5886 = -2.1 A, 14.4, 15.2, 14.7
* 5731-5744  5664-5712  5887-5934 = -1.2 A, 14.5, 12.4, 14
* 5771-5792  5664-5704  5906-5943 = -0.6 A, 14.6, 15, 14.8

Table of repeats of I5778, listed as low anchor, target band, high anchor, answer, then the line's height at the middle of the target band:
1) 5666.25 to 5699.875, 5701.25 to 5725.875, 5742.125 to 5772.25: 0.7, 15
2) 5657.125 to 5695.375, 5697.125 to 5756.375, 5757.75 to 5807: -0.2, 14.9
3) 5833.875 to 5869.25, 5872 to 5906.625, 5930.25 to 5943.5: 9.9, 15.4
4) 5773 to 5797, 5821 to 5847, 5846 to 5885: -1.8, 15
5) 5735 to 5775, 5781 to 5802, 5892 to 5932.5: -0.7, 14.9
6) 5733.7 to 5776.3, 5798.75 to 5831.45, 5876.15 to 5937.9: -3.4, 14.4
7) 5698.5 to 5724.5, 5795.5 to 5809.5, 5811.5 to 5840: -0.5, 15.5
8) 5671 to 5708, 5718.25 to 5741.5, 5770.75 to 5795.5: -0.6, 14.9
